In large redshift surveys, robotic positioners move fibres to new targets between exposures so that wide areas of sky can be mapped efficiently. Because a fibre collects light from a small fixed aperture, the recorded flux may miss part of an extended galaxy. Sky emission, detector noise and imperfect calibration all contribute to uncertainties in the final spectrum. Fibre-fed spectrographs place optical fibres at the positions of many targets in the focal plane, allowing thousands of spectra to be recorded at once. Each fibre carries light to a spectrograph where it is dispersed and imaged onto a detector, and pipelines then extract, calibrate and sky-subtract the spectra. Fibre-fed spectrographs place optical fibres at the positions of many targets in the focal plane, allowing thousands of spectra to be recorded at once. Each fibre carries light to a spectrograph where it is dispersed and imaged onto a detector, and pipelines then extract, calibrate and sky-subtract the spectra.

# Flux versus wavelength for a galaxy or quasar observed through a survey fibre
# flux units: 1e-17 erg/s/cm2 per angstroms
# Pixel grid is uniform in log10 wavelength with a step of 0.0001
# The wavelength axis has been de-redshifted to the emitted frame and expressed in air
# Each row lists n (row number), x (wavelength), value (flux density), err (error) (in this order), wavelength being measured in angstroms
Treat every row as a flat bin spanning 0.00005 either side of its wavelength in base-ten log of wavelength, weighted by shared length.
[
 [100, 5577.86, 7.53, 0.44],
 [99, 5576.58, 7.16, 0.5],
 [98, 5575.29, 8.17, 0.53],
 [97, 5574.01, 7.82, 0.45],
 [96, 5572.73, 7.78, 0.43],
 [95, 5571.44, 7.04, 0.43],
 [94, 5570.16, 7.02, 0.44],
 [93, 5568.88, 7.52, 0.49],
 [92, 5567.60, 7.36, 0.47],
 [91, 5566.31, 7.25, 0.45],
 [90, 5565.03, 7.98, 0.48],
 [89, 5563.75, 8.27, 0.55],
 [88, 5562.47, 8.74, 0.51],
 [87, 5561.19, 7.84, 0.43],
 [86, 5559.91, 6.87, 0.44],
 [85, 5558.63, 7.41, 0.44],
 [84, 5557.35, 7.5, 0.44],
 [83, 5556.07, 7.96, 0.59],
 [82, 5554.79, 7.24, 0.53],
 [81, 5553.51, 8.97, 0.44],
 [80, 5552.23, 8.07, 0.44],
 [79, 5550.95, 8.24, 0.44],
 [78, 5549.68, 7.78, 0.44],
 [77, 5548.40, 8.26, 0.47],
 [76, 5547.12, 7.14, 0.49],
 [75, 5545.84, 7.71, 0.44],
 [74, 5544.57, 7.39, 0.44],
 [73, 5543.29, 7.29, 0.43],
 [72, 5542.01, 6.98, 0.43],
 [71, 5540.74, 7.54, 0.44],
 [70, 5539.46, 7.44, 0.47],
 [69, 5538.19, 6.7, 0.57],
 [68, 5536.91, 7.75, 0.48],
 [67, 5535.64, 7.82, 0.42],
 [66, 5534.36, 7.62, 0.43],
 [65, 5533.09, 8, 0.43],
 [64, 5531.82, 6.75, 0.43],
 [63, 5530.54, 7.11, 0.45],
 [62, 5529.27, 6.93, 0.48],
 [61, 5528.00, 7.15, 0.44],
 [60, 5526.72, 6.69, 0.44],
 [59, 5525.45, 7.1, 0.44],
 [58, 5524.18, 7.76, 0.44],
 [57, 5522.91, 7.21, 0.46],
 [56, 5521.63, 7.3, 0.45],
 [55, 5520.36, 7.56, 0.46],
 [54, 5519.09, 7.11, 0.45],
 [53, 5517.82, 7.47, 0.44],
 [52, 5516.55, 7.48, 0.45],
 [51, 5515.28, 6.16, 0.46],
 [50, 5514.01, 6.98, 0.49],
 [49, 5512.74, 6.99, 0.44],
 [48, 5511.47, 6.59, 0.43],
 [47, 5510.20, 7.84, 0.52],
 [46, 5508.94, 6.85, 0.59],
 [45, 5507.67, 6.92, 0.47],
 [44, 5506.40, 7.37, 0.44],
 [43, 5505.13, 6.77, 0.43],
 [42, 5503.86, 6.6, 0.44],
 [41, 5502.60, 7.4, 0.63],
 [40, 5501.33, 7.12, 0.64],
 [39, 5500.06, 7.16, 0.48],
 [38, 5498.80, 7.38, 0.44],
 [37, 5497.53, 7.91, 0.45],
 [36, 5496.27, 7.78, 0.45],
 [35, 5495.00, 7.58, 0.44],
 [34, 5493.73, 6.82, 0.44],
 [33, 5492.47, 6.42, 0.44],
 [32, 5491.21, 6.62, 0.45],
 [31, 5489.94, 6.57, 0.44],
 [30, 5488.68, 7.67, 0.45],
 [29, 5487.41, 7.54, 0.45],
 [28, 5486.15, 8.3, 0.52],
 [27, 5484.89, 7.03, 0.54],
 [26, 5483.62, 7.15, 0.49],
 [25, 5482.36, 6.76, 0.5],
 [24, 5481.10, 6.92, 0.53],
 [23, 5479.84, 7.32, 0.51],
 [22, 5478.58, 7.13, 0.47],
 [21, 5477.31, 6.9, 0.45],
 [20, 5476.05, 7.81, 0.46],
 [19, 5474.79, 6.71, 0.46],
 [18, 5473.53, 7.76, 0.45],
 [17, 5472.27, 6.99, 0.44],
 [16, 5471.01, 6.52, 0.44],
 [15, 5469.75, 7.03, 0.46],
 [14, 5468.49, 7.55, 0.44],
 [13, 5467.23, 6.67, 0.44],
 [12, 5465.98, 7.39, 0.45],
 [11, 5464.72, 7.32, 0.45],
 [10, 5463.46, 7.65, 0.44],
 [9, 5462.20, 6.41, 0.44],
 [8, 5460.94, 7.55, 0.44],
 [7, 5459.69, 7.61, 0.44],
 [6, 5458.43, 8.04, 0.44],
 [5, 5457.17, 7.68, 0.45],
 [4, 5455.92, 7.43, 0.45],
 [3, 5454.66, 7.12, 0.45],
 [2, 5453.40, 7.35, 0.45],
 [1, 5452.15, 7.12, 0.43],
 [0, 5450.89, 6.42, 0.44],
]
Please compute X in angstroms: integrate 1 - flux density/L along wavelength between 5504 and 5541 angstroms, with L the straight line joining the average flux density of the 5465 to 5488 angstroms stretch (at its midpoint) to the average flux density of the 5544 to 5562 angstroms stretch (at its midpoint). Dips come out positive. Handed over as 1.7 angstroms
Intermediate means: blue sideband 7.2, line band 7.19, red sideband 7.75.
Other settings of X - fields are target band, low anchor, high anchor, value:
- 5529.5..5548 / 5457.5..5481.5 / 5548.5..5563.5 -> 0.9 angstroms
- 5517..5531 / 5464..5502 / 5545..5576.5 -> 0.5 angstroms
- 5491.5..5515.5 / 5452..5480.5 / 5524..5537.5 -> 0.7 angstroms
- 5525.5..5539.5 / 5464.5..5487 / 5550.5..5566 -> 0.8 angstroms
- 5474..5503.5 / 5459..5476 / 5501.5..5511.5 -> -0.4 angstroms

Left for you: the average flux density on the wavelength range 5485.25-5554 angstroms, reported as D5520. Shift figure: 7.32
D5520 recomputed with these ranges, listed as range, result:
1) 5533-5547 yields 7.44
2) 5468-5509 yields 7.16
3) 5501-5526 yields 7.13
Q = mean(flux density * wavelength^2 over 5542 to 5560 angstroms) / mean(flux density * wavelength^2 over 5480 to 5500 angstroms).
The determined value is 1.09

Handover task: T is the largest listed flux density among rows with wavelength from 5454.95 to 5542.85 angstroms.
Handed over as 8.3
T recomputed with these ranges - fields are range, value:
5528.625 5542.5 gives 8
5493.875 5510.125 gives 7.91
